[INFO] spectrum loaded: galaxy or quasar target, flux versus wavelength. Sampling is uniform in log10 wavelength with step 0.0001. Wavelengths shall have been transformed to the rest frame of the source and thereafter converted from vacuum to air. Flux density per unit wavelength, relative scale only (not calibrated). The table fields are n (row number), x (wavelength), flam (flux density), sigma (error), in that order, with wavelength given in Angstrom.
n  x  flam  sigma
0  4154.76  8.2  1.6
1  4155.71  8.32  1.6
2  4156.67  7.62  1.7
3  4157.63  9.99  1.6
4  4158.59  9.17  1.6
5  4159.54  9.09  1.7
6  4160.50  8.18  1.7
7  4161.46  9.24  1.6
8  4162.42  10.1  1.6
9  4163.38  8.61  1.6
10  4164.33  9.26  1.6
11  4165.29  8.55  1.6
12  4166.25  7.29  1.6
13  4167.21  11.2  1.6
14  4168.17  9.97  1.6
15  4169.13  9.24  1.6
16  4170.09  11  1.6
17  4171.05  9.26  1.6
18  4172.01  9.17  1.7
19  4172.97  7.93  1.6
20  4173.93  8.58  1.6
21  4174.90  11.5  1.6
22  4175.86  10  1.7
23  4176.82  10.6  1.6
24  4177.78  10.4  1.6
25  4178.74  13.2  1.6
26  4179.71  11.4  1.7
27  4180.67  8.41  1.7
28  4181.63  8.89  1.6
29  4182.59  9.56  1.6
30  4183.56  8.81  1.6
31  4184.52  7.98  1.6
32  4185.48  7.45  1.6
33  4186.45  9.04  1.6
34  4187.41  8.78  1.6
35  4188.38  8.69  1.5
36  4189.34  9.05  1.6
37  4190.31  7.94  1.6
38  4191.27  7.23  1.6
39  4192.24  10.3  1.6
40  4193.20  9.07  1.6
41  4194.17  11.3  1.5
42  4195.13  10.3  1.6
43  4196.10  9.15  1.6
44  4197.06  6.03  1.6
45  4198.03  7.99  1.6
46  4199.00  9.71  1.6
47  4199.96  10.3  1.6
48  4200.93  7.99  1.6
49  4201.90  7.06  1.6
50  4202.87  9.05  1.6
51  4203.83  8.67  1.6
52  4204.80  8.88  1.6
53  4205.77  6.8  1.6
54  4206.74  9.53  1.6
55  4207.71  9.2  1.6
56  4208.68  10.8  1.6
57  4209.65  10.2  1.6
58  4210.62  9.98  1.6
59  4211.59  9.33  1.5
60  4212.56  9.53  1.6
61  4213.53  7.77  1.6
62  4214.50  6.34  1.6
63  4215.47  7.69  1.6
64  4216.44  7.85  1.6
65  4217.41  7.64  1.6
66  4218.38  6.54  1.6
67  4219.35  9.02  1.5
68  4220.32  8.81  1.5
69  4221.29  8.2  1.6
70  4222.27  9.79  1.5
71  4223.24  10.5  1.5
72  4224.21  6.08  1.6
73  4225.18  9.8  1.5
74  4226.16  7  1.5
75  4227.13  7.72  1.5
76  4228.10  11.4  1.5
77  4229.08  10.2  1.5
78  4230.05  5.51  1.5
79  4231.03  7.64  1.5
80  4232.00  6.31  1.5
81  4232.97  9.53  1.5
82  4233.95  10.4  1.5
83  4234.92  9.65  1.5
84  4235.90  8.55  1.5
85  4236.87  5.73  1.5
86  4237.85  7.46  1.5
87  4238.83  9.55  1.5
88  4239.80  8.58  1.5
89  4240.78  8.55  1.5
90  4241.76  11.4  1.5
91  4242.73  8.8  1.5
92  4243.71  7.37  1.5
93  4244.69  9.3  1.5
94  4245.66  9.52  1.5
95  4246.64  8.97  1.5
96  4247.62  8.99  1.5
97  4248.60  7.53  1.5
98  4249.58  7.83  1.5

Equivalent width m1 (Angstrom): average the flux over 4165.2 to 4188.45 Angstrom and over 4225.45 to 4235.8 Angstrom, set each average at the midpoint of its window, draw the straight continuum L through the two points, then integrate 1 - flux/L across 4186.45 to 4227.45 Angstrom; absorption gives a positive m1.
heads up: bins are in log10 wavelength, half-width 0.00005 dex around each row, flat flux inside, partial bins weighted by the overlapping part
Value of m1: 1.4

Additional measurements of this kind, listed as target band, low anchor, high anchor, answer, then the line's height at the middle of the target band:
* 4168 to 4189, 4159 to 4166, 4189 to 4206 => -1.6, 8.86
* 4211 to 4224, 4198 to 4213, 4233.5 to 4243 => 1.0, 9.01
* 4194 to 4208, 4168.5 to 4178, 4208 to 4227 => 0.4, 9.01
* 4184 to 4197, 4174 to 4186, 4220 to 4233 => 0.9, 9.49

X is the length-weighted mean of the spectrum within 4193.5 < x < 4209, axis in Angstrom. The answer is 8.9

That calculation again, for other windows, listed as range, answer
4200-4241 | 8.51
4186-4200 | 8.96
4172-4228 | 8.92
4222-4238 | 8.43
